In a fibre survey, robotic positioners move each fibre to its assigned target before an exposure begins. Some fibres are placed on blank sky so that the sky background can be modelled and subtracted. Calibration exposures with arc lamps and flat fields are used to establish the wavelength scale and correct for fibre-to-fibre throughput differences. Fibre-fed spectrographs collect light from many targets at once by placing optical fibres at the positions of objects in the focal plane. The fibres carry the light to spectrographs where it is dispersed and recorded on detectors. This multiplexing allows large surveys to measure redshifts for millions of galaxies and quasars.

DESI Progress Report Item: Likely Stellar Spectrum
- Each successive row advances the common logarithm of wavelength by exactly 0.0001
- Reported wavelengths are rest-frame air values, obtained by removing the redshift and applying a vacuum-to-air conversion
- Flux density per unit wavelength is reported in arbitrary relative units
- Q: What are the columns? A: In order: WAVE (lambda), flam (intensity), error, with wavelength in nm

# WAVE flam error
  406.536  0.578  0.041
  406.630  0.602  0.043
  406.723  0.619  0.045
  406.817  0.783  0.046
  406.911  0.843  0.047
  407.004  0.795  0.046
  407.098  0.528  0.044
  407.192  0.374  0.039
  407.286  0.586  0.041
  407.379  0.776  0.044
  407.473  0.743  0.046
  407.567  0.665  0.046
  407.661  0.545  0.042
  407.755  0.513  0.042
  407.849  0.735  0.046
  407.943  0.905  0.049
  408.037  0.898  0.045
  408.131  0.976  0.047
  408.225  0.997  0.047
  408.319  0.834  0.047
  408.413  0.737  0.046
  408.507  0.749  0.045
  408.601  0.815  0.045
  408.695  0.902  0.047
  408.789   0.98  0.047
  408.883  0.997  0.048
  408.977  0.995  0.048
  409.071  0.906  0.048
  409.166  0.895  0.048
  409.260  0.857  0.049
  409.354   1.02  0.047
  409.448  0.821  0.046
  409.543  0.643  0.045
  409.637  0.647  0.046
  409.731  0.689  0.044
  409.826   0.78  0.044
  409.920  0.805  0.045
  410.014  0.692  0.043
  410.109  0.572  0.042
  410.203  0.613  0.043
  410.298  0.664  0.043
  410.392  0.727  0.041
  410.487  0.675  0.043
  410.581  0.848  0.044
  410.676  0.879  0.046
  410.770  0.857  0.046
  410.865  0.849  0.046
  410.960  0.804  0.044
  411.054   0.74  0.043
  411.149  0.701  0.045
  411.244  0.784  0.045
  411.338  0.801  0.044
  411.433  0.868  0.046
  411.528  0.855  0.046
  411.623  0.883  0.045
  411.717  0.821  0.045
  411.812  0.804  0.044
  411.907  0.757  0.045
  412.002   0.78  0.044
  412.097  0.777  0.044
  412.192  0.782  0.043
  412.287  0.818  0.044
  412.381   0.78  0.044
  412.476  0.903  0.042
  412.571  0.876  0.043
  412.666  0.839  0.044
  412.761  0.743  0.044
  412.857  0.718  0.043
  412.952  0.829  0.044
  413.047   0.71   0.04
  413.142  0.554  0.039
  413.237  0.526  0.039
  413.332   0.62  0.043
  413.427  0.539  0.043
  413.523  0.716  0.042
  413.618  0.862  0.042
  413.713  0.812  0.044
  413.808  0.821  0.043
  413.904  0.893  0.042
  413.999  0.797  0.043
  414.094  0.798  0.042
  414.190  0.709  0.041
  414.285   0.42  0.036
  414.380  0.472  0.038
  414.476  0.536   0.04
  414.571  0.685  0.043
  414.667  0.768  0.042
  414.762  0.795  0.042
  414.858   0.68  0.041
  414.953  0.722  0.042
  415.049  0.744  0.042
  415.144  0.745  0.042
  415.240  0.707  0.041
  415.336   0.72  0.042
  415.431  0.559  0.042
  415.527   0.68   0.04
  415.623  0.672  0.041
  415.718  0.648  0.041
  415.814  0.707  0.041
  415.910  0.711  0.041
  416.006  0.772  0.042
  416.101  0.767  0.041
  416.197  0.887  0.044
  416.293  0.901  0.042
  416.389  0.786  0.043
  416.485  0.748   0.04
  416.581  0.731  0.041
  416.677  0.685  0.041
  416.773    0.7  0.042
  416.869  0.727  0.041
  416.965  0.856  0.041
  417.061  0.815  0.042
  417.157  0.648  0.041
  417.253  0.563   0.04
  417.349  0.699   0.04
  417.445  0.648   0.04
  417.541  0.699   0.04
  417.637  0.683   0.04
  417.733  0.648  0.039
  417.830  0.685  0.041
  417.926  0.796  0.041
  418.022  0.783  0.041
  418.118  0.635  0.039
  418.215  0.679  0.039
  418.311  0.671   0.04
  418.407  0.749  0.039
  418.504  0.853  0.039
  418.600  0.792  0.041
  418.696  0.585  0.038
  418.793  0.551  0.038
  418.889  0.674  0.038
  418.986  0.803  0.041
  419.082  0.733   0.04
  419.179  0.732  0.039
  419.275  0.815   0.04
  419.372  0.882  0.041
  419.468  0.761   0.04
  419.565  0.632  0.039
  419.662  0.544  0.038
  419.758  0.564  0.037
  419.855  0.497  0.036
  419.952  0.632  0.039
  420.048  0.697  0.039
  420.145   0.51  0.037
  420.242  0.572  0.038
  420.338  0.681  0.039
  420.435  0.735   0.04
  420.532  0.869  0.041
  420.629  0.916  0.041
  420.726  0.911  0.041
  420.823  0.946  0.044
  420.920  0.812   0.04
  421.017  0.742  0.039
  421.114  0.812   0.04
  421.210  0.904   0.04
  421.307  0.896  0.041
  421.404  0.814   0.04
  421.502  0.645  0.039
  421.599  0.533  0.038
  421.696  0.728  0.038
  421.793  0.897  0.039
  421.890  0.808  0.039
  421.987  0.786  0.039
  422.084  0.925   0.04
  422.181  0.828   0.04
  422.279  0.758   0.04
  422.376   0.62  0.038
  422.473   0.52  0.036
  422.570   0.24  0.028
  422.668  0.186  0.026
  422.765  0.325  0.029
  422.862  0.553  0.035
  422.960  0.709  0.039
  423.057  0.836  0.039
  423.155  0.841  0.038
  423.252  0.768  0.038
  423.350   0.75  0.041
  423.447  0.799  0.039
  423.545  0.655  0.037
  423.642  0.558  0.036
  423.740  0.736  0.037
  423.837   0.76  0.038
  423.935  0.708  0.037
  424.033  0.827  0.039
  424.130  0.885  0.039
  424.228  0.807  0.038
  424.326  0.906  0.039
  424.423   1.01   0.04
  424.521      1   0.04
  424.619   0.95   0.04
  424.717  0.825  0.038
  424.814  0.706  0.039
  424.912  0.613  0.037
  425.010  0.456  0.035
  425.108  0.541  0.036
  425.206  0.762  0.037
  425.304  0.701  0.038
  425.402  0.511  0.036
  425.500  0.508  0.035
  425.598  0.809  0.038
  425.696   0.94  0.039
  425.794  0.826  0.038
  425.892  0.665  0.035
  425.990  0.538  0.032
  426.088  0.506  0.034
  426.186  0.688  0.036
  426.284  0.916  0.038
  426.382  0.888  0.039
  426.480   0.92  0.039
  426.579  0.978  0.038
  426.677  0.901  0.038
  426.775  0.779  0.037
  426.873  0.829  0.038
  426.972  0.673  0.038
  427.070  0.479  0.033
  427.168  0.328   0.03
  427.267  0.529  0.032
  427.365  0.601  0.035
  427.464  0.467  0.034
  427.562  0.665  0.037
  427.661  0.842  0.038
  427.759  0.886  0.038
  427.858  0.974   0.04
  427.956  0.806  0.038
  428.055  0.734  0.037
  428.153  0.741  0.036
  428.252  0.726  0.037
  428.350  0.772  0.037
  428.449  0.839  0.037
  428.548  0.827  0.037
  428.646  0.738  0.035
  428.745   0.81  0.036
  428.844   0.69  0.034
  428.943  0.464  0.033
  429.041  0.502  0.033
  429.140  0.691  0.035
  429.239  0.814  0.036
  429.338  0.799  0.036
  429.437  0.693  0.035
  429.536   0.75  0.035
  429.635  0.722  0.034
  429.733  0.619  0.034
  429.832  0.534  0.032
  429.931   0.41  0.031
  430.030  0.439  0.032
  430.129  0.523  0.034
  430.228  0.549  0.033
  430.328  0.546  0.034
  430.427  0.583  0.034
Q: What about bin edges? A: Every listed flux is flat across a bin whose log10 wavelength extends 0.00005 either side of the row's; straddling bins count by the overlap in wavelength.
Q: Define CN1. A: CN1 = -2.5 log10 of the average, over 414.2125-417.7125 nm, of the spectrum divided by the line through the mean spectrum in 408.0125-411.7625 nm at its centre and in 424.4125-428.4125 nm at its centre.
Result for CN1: 0.118 mag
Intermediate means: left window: 0.814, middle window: 0.702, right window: 0.729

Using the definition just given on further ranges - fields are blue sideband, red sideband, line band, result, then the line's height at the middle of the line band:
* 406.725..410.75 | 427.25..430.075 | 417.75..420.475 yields 0.068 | 0.731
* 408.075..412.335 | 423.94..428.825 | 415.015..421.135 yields 0.085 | 0.779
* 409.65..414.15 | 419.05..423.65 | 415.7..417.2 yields -0.031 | 0.737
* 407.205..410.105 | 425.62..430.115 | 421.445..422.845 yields 0.171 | 0.735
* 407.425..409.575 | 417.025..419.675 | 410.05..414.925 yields 0.052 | 0.782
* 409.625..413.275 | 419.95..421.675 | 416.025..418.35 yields 0.050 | 0.762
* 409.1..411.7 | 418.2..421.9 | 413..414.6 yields 0.132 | 0.762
